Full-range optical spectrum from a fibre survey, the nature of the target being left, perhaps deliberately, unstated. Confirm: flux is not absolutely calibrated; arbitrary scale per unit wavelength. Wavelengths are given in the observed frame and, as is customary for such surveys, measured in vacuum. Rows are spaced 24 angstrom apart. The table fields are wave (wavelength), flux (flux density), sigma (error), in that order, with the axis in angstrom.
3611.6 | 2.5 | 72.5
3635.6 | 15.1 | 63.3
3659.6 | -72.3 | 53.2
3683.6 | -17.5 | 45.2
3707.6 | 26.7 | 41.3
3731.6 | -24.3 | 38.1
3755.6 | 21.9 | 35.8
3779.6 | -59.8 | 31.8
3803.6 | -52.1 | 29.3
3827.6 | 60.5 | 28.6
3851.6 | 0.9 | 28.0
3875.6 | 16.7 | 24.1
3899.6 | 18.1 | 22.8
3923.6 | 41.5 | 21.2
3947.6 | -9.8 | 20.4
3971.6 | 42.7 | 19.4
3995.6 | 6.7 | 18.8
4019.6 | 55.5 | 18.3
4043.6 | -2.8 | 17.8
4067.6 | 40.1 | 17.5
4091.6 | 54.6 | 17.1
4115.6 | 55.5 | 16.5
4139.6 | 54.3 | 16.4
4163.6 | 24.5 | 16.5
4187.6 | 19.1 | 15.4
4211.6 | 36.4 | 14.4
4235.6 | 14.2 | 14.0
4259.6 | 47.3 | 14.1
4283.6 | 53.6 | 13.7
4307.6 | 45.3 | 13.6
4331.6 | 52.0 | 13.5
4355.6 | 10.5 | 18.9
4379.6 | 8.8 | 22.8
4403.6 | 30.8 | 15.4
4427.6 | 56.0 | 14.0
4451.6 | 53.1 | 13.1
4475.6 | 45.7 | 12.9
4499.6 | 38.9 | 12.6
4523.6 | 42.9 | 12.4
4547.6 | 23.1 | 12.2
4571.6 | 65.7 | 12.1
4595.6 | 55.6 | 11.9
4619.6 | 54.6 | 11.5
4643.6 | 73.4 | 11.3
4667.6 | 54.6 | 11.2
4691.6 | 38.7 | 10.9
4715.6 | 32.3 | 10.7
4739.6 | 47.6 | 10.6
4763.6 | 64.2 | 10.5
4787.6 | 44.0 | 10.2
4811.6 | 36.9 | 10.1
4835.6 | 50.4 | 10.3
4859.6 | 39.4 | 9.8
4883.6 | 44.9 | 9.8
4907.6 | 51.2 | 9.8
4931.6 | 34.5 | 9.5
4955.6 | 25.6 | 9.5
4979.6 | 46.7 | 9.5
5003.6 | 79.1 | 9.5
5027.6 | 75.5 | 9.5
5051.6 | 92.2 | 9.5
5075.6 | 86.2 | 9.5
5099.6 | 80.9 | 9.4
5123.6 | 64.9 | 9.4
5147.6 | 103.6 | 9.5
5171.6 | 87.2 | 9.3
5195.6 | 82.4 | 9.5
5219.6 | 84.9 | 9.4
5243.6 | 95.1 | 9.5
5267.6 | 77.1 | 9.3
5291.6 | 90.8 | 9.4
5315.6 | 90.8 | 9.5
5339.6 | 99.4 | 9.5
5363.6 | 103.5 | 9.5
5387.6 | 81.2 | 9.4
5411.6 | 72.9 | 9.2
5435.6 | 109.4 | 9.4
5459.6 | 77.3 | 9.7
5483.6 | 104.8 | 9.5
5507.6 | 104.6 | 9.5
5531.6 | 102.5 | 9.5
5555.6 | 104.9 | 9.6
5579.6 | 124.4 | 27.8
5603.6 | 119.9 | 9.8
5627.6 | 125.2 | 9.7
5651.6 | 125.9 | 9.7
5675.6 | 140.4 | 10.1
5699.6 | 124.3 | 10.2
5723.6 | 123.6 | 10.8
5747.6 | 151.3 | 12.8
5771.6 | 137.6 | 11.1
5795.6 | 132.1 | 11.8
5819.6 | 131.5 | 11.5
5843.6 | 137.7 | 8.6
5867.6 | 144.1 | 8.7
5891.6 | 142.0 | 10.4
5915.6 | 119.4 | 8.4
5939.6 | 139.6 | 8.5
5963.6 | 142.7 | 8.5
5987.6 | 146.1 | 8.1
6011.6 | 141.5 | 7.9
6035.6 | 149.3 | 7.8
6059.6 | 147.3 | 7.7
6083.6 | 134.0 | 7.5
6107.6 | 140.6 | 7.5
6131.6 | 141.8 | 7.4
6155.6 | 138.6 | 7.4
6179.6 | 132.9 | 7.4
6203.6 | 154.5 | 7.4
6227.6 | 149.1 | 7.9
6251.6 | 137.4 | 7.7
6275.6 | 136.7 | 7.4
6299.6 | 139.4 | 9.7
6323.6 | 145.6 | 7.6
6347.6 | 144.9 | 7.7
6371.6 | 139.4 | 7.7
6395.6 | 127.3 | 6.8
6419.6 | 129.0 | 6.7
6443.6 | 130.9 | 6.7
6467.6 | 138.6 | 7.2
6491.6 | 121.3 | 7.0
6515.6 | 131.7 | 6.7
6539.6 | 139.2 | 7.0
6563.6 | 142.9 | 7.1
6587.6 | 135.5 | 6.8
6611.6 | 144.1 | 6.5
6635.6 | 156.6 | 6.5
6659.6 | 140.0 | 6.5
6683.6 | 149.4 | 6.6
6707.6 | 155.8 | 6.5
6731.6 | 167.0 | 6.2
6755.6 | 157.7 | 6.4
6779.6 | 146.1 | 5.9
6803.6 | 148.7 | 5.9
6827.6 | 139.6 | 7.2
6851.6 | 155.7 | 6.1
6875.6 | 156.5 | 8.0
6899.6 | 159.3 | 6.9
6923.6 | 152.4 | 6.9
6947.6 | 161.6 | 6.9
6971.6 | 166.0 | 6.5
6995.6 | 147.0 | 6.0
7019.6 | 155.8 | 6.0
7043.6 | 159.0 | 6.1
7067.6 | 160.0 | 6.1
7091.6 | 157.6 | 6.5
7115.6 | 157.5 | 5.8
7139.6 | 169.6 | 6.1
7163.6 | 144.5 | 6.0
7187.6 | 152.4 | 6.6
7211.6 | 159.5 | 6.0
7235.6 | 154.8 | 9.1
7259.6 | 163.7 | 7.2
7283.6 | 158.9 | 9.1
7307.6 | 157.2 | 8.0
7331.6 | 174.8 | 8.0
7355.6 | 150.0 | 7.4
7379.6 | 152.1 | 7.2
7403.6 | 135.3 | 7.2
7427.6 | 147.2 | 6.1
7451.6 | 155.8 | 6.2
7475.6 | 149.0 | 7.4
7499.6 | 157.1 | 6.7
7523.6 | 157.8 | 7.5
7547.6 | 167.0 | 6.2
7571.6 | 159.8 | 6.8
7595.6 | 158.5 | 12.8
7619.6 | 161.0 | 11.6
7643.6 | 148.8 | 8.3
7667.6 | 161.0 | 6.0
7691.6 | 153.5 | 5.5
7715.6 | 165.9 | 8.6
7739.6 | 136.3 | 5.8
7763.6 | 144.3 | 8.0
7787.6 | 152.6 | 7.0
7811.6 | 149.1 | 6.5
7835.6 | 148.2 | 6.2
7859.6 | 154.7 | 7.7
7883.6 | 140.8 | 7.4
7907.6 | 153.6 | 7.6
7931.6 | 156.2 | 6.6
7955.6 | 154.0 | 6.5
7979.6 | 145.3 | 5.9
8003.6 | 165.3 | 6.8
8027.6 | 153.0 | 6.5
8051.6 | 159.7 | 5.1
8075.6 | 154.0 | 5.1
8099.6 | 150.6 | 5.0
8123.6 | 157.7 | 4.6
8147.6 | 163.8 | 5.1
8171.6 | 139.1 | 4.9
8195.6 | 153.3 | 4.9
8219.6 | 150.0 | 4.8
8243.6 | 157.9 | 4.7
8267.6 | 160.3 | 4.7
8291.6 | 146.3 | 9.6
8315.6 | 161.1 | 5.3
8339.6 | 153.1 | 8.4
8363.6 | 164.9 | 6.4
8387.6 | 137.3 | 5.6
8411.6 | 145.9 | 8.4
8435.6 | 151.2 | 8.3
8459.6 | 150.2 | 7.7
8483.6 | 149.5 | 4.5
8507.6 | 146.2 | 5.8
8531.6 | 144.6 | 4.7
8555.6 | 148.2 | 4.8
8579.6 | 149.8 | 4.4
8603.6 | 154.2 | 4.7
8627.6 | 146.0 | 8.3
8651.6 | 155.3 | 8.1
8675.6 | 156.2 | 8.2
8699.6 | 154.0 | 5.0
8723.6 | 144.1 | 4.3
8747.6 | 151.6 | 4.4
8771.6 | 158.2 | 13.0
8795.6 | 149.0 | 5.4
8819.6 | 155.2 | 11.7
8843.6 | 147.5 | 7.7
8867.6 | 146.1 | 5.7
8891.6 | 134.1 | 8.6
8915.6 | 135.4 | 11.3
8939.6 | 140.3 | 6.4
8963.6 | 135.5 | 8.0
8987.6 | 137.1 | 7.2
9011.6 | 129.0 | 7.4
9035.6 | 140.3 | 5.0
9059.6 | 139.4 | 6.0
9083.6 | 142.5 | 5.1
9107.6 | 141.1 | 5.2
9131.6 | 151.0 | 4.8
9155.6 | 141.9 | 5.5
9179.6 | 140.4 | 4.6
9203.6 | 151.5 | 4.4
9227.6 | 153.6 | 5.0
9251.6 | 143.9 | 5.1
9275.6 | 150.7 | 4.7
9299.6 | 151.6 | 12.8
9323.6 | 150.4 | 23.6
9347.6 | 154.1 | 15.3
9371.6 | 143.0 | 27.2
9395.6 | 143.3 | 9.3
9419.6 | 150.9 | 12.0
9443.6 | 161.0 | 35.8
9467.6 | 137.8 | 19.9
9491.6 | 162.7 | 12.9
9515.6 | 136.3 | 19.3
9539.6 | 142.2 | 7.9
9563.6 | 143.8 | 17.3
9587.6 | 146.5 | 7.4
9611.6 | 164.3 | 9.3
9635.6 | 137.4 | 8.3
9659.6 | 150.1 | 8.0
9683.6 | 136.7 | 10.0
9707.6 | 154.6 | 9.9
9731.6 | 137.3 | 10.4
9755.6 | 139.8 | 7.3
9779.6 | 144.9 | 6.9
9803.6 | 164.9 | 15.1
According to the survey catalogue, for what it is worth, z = 0.26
